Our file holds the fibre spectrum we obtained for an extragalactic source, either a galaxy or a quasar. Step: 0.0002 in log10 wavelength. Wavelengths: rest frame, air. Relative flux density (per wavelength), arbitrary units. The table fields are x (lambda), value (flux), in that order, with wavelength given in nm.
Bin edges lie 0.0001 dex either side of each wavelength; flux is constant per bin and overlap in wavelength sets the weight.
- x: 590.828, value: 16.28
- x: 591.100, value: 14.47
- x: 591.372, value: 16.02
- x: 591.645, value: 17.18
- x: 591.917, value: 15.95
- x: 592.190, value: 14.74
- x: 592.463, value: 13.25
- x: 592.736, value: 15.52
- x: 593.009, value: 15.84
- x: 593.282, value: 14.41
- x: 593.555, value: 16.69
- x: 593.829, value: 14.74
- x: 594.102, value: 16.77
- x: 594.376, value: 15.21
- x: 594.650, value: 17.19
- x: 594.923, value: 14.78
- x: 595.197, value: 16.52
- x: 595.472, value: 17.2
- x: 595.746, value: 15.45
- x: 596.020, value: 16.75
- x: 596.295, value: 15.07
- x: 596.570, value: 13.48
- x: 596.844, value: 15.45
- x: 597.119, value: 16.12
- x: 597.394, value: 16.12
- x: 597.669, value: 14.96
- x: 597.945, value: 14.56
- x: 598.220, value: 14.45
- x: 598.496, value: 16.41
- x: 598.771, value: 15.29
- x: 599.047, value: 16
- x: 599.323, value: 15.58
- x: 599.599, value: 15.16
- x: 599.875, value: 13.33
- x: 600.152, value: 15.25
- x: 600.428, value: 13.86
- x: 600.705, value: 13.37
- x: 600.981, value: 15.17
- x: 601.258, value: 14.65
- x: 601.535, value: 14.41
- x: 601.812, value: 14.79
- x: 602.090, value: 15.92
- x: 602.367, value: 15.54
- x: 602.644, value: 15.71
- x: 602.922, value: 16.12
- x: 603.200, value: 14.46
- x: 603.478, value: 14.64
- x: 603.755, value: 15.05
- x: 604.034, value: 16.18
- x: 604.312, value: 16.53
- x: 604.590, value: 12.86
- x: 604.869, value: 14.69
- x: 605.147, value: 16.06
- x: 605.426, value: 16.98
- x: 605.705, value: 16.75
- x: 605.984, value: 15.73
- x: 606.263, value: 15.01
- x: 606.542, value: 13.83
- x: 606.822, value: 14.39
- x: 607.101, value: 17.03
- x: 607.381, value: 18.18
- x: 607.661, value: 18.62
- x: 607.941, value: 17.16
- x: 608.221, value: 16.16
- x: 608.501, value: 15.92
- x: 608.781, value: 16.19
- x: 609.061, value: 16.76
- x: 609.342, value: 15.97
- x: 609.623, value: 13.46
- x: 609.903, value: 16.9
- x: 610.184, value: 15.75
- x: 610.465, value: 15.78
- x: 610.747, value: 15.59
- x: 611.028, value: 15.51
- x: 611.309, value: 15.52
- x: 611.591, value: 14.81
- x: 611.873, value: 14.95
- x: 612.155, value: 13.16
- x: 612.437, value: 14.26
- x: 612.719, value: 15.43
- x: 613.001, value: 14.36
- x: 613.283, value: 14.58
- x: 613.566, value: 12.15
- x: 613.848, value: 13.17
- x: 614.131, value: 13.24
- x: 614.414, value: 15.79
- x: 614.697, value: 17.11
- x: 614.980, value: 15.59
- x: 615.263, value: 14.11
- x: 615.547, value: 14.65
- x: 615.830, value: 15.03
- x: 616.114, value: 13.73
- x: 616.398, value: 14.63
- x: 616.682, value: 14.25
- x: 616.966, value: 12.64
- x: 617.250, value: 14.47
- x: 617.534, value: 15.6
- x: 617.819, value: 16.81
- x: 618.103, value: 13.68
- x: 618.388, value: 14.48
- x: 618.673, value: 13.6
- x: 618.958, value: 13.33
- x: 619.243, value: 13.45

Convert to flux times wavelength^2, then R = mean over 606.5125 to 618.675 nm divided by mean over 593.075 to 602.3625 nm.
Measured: 1.04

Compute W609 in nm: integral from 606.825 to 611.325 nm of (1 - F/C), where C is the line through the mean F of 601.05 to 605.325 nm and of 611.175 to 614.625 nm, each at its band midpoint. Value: -0.48 nm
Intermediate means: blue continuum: 15.2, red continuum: 14.3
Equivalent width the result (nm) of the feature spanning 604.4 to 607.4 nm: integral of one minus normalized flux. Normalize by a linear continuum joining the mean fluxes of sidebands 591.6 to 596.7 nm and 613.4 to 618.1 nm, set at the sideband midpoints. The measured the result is -0.098 nm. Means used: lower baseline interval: 15.6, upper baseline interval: 14.5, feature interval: 15.5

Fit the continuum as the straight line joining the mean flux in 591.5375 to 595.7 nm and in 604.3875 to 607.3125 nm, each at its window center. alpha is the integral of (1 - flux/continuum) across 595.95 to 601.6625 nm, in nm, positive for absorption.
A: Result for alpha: 0.22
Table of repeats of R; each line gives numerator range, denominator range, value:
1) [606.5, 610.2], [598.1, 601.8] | 1.13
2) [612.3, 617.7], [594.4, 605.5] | 0.99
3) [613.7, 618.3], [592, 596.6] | 1.01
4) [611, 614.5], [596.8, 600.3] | 0.98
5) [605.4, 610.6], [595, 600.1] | 1.08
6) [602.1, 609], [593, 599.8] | 1.05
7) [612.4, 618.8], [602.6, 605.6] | 0.98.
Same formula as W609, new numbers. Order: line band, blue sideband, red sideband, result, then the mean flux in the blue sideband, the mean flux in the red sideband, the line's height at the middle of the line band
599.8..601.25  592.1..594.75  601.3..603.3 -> 0.10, 15.4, 15.3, 15.3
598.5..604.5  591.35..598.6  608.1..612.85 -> 0.15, 15.6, 15.4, 15.5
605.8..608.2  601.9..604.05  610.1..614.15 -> -0.20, 15.4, 14.6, 15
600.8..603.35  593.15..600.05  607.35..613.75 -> 0.05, 15.5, 15.5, 15.5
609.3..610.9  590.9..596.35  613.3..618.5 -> -0.08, 15.7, 14.5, 14.8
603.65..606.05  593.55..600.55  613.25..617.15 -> -0.11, 15.5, 14.3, 15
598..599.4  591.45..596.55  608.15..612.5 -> 0.01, 15.7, 15.4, 15.6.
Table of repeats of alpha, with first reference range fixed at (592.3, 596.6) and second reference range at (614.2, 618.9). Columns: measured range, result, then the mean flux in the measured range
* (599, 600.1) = 0.03 nm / 14.9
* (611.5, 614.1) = 0.14 nm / 14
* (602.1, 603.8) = -0.01 nm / 15.3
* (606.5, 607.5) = -0.06 nm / 16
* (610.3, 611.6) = -0.05 nm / 15.5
